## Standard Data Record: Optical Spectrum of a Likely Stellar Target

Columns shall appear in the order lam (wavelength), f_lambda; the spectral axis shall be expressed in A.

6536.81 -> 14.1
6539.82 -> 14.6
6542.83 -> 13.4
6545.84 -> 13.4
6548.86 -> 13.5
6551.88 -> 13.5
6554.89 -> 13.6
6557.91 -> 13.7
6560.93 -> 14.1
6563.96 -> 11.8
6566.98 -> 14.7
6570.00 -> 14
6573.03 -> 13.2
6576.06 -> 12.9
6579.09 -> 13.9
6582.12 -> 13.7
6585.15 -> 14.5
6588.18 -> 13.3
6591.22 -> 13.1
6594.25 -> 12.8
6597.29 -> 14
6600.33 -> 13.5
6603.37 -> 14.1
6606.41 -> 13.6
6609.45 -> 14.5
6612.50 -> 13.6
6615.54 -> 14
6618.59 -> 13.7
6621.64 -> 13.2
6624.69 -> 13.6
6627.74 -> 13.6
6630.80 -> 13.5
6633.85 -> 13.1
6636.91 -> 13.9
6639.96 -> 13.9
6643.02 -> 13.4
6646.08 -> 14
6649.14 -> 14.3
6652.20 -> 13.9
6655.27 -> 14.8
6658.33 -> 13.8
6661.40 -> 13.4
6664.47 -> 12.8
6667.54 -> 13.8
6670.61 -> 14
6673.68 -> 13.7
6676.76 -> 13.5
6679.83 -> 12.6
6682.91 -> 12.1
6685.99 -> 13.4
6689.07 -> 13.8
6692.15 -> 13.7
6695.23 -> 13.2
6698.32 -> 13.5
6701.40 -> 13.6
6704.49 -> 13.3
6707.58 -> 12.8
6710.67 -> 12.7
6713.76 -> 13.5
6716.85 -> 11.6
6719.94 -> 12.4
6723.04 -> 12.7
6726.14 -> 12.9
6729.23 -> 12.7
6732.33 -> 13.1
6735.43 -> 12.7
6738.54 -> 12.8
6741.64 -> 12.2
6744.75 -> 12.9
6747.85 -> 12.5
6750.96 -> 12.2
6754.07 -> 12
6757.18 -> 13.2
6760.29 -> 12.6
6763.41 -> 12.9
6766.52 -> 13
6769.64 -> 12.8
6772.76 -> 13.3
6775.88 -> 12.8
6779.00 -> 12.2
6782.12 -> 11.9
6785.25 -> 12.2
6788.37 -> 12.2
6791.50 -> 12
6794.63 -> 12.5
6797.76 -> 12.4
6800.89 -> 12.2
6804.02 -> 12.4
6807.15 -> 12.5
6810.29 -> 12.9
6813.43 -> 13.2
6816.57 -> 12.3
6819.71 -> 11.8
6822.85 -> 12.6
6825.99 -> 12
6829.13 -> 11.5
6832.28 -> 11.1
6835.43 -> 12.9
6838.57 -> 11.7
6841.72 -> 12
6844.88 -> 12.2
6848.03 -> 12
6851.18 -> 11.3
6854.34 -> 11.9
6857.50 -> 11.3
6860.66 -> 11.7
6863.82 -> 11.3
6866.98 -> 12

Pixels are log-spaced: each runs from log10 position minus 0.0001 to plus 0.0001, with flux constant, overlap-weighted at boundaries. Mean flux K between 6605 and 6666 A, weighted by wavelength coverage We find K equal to 13.7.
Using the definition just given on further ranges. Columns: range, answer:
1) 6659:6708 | 13.3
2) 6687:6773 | 12.9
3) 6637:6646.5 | 13.8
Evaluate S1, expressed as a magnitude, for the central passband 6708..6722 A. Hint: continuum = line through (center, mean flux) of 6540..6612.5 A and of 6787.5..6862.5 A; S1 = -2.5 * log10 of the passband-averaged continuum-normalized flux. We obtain 0.02 mag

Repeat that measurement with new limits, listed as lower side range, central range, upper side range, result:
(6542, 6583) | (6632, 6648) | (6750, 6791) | -0.042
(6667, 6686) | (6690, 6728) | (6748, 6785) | 0.002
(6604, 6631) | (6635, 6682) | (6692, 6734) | -0.024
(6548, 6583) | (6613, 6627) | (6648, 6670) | 0.007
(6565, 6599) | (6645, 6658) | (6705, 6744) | -0.083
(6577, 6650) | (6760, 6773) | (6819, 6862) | -0.039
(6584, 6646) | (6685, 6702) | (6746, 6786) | -0.036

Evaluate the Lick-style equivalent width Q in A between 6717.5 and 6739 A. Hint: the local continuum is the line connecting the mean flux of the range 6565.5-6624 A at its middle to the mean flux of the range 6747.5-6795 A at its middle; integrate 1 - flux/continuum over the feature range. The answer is 0.2 A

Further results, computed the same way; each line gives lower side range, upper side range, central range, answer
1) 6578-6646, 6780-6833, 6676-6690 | 0.1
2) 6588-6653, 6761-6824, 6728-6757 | 0.6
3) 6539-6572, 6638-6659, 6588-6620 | 0.4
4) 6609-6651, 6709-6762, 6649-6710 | -1.2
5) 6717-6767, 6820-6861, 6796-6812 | -0.4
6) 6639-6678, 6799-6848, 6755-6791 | 0.2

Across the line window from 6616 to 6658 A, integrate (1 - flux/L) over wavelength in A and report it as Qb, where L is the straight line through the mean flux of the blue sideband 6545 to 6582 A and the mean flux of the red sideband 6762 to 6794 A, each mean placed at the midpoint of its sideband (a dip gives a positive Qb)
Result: -1.9 A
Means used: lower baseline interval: 13.5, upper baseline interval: 12.5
